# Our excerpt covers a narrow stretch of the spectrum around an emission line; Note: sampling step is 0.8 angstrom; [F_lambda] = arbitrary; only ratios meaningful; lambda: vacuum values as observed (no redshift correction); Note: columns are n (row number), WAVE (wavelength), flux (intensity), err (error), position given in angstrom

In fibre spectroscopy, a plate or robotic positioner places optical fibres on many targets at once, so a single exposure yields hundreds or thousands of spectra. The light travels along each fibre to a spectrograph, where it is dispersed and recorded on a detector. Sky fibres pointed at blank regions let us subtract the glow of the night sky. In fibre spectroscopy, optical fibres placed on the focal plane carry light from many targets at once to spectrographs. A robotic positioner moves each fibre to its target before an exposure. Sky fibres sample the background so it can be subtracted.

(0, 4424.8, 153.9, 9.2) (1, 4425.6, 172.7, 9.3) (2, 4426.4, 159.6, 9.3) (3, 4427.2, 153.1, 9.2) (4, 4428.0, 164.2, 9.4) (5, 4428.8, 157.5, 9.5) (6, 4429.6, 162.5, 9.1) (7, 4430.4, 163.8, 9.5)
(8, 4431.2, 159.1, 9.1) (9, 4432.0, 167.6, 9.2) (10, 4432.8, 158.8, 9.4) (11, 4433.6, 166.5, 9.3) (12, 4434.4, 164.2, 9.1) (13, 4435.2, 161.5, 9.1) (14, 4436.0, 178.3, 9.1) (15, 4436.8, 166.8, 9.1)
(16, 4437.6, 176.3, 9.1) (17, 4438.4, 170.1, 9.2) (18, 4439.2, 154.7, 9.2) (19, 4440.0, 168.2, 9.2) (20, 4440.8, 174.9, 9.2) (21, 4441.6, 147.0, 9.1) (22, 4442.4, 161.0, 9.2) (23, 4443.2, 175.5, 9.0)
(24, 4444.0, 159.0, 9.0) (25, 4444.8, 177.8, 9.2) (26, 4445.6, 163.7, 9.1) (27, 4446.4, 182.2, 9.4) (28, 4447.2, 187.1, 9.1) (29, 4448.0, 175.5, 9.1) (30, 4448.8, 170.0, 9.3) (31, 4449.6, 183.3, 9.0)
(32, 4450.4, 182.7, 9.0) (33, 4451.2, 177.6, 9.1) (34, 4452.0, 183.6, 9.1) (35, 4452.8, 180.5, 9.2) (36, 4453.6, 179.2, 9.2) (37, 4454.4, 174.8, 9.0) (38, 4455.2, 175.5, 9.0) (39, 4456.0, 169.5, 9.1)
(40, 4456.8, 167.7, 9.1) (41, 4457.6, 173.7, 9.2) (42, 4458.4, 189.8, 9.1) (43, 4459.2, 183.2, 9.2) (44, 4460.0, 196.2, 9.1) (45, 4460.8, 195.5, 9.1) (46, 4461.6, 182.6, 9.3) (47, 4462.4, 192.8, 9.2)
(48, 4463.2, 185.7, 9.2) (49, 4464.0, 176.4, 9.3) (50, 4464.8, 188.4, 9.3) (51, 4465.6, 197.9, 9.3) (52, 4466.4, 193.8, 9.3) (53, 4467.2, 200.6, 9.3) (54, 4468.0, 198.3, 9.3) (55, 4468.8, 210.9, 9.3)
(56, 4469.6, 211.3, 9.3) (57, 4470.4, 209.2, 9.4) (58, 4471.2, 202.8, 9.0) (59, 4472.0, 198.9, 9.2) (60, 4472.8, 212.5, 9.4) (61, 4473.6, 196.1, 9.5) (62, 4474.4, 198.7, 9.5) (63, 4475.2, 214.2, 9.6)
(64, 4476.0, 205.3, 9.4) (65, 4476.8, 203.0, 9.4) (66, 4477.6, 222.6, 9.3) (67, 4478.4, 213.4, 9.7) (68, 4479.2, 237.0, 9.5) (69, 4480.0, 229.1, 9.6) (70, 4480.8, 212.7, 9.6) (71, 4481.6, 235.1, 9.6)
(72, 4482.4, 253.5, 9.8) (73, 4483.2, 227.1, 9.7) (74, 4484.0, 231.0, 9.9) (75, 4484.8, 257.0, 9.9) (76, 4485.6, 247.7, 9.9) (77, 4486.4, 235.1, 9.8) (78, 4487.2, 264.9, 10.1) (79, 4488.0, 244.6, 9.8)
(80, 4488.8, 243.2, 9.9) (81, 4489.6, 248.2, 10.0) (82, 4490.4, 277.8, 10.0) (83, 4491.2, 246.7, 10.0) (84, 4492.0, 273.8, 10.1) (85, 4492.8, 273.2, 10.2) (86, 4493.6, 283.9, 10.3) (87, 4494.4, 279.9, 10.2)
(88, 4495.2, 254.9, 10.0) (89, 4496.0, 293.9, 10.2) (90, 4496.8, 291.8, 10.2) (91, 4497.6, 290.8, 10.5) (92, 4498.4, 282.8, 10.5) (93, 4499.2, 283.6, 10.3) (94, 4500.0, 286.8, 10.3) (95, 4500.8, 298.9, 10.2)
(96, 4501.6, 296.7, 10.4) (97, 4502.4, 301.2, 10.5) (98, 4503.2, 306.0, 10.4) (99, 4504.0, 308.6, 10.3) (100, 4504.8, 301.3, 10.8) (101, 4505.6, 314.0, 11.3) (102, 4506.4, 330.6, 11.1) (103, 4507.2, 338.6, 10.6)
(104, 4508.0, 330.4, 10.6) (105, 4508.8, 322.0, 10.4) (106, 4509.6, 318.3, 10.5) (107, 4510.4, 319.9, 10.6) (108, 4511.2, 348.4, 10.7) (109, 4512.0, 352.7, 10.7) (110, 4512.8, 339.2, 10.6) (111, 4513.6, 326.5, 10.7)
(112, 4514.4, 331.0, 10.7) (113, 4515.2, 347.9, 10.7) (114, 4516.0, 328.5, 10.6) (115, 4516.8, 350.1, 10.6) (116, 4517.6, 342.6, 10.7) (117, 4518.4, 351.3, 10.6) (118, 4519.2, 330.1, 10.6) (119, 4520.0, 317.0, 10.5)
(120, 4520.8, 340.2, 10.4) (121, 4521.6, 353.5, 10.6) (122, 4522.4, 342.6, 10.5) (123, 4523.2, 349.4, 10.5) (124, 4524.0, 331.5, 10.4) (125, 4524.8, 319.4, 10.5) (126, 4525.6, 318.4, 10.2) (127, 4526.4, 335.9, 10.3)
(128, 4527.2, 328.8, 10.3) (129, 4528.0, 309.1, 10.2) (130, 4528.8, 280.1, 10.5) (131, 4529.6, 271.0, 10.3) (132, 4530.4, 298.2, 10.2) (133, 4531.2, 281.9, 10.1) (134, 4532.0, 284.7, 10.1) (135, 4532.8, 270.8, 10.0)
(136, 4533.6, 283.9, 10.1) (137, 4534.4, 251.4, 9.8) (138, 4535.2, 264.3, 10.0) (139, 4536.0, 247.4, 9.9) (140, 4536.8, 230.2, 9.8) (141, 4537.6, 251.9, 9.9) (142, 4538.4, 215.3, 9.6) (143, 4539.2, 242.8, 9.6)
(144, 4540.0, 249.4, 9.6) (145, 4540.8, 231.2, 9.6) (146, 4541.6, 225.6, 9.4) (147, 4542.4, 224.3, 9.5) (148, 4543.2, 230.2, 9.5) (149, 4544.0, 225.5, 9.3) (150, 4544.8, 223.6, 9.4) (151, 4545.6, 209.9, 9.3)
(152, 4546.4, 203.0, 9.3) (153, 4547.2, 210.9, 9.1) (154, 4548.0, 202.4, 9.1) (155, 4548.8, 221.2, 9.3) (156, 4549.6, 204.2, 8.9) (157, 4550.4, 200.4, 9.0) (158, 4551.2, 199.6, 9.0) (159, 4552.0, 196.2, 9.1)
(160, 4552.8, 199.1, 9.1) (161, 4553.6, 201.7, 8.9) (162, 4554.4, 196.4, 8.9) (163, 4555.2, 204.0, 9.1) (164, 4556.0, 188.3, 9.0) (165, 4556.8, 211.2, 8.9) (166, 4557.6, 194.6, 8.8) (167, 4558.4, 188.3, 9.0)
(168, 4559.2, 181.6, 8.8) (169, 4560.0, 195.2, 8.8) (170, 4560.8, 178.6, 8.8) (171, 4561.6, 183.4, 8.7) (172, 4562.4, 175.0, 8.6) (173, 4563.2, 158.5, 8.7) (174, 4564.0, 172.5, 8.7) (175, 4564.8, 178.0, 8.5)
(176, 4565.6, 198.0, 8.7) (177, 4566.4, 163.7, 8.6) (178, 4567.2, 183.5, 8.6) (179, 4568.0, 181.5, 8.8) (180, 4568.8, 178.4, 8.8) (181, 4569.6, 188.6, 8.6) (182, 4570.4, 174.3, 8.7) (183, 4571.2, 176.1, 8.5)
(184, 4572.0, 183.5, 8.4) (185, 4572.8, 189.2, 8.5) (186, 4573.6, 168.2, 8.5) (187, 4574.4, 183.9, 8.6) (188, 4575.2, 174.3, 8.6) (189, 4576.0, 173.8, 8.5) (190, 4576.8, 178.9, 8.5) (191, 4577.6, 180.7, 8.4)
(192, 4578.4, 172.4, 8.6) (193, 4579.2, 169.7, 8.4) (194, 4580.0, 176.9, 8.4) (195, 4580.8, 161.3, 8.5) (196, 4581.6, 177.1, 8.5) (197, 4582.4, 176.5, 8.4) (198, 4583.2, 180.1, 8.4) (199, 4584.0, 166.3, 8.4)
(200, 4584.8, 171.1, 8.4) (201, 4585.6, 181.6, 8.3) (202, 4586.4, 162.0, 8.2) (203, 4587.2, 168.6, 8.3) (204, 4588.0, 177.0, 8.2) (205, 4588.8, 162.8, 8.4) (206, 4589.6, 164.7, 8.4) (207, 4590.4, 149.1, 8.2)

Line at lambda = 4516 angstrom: C IV 1549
